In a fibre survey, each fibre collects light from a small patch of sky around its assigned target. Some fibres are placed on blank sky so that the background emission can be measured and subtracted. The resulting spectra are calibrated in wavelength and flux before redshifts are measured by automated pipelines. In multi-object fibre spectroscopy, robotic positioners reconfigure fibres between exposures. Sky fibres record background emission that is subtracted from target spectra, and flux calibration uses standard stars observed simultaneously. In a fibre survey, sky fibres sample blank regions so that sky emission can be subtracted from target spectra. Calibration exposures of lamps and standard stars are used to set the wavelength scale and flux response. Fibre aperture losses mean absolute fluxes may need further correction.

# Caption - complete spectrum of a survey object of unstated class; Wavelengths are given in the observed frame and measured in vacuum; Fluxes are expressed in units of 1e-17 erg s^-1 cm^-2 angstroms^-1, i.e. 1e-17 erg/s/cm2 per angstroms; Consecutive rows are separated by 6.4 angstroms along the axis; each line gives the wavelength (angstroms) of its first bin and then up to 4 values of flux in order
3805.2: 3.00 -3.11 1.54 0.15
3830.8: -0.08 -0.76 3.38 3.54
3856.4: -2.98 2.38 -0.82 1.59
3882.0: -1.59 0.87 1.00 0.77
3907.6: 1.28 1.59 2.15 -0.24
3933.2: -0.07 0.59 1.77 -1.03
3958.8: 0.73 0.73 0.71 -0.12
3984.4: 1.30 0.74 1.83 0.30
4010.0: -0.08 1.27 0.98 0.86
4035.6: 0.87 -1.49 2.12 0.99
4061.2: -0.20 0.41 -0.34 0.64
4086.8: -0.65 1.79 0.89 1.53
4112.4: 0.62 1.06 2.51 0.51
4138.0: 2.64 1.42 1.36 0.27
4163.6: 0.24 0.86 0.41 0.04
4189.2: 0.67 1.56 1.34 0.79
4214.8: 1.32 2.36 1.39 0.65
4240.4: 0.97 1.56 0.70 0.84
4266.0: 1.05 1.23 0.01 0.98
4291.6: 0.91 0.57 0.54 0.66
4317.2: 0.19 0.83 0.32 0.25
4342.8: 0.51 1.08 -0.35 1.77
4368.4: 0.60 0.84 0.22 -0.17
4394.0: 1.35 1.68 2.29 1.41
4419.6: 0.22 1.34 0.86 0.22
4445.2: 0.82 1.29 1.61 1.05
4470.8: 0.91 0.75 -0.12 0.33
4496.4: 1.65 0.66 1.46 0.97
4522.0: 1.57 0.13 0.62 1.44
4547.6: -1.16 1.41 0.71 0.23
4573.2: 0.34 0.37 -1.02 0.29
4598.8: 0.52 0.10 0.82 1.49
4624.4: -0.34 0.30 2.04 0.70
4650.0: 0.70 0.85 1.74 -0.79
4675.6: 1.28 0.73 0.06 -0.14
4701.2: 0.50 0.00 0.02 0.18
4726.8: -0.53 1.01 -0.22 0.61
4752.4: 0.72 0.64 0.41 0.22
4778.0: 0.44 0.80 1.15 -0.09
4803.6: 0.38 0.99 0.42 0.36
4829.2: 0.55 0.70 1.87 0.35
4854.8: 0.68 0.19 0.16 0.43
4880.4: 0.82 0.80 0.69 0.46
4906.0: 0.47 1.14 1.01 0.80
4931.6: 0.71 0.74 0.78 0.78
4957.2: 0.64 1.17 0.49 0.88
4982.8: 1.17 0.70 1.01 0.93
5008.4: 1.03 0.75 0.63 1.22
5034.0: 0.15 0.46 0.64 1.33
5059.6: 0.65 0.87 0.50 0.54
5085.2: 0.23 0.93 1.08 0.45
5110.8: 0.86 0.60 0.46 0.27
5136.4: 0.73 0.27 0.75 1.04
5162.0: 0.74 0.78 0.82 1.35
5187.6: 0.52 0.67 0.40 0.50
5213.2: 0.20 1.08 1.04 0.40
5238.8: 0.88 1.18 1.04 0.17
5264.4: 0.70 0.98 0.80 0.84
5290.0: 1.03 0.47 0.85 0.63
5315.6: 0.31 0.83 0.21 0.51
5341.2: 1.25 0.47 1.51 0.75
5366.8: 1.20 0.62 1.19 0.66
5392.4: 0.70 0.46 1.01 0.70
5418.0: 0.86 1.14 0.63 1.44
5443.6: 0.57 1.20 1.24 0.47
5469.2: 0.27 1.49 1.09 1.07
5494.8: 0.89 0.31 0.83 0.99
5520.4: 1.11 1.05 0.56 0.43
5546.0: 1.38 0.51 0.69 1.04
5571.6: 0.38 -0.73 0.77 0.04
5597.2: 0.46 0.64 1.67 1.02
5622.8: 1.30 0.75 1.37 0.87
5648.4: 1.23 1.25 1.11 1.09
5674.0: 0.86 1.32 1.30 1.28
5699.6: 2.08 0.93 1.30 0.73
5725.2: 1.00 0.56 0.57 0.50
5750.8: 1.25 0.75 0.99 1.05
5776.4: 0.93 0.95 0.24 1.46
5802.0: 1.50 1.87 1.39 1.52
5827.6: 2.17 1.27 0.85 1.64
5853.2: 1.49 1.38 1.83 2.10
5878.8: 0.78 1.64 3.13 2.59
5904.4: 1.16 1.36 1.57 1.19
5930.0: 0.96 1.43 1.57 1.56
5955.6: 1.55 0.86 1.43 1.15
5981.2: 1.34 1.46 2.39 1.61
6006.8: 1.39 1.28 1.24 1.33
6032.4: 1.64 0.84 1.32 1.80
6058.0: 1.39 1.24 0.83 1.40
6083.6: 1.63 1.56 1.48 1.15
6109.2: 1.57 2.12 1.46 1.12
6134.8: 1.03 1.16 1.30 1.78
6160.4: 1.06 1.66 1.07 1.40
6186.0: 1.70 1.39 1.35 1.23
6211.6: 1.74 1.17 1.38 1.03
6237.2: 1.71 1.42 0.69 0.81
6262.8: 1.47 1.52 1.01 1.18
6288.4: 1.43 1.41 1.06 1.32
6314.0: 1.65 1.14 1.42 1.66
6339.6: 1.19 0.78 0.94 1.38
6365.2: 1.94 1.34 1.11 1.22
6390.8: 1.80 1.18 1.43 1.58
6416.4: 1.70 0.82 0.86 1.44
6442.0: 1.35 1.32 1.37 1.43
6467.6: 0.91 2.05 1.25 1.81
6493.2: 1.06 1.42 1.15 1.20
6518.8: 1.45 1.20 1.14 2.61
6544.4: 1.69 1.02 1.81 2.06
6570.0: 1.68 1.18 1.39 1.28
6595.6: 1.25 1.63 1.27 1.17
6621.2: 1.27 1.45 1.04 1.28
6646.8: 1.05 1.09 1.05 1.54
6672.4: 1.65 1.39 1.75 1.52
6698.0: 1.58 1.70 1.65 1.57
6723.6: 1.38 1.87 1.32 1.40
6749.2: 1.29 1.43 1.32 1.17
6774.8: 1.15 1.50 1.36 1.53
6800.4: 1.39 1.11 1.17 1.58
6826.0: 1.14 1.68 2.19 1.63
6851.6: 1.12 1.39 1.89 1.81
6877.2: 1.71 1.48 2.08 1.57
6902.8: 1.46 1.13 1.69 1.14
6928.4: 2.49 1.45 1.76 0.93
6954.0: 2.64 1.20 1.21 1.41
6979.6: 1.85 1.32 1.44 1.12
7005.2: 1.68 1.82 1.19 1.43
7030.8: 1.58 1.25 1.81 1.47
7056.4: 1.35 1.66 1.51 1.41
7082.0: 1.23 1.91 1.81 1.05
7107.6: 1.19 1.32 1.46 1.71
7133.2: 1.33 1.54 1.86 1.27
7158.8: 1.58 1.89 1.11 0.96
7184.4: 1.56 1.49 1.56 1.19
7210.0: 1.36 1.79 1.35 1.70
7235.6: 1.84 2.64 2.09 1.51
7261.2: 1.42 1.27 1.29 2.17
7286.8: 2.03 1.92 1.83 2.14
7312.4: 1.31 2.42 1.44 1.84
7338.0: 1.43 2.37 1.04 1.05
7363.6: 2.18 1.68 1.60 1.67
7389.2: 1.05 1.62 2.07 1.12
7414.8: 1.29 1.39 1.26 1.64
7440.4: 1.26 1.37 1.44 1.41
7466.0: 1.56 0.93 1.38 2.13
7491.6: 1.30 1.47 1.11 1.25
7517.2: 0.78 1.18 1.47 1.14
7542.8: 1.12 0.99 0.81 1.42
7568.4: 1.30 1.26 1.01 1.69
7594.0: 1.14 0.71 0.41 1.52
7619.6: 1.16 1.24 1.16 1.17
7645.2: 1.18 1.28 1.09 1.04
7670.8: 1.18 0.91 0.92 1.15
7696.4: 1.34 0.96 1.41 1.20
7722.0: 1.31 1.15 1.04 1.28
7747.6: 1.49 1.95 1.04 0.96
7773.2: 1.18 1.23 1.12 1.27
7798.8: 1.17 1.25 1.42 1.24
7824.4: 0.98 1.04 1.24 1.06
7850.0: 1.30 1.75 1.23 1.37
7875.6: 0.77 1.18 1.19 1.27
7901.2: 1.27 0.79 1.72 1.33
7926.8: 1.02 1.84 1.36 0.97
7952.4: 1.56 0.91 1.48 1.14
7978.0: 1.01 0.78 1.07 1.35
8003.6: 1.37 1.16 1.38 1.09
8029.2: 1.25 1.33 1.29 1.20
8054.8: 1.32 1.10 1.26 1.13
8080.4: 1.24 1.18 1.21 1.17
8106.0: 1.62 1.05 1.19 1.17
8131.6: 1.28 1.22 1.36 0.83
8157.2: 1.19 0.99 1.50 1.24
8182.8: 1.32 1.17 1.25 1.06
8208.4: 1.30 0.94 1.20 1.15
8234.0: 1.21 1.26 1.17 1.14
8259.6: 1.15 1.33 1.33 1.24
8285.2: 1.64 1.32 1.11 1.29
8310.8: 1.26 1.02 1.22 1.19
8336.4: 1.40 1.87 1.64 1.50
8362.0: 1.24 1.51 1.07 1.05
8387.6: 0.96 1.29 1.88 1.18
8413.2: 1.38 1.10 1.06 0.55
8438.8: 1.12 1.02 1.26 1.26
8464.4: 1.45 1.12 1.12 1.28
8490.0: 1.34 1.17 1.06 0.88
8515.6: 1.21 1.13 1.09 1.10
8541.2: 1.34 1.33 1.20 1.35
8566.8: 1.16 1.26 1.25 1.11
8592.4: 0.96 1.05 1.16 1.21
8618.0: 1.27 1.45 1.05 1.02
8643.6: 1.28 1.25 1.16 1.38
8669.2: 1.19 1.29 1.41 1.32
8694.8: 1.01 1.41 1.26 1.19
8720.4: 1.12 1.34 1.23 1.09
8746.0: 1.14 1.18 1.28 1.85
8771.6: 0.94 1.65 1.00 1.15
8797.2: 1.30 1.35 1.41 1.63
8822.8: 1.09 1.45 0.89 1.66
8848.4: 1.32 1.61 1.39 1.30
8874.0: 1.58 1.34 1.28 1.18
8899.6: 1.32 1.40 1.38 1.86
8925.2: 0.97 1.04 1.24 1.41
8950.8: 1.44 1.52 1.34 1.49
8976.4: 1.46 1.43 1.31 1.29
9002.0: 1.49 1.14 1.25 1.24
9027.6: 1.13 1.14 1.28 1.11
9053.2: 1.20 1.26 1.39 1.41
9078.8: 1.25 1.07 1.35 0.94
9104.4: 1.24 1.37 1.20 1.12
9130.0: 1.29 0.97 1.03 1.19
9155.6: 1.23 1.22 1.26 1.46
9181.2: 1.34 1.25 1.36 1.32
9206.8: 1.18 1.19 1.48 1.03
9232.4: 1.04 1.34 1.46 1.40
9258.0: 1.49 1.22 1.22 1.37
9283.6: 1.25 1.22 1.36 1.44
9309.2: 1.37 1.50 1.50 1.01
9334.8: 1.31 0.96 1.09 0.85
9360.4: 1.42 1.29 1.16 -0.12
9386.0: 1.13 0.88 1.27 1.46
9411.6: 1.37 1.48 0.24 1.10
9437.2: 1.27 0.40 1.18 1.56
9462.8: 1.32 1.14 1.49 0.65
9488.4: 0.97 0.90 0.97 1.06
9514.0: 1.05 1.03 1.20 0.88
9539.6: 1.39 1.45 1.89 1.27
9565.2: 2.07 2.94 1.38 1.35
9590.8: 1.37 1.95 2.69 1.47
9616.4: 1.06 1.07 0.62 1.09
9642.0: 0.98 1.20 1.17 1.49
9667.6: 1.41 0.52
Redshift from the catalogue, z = 0.458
